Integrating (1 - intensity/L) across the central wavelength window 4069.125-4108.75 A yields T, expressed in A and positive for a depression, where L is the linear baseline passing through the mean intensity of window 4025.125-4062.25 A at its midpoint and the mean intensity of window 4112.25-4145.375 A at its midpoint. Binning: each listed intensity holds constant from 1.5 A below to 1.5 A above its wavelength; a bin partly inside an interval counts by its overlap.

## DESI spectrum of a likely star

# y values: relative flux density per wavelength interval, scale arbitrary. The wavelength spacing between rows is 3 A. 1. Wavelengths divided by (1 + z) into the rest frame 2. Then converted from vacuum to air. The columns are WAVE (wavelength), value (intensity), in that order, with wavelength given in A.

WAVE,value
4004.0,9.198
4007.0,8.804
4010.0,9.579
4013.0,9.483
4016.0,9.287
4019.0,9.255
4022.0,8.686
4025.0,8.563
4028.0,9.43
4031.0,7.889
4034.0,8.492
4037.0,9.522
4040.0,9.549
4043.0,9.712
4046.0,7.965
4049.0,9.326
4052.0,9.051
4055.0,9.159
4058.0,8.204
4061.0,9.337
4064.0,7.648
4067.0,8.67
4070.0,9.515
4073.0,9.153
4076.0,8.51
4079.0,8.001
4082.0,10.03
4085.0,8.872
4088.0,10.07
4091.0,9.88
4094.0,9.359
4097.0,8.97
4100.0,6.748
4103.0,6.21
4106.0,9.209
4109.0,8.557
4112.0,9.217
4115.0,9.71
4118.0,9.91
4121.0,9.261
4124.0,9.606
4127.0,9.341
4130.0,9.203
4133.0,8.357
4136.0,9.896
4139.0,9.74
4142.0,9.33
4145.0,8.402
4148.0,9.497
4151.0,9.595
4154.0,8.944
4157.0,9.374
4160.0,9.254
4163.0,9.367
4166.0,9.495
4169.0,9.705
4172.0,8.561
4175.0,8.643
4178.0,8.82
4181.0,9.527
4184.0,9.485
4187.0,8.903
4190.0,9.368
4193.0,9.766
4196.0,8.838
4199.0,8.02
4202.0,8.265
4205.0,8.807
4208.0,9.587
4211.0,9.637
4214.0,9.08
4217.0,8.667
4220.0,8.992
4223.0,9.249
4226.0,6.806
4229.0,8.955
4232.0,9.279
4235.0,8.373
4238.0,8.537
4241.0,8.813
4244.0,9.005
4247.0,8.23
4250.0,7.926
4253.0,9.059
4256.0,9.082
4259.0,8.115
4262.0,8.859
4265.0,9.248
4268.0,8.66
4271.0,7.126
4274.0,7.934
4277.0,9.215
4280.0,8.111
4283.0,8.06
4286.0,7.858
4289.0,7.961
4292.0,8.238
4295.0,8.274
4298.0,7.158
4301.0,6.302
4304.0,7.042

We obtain 1.6 A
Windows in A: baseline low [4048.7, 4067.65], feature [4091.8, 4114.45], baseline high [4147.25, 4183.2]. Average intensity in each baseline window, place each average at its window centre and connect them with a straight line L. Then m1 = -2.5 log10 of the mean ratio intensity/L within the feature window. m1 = 0.06 mag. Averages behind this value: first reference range 8.74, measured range 8.43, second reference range 9.23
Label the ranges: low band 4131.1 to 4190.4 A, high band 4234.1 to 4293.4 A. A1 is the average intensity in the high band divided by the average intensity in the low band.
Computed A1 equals 0.91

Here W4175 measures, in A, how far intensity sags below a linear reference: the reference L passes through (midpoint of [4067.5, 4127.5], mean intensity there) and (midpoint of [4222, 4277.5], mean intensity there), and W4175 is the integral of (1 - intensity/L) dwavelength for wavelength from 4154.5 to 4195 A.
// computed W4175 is -2.21 A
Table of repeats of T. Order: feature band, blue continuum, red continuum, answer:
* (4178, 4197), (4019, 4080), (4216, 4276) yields -1.4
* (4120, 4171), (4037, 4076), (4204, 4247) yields -2.5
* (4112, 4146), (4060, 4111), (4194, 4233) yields -2.3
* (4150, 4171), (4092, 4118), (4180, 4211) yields -1.1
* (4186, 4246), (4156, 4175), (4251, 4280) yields 0.3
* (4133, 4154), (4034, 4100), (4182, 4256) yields -0.9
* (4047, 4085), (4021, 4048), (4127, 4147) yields 0.4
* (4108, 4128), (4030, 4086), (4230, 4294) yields -1.4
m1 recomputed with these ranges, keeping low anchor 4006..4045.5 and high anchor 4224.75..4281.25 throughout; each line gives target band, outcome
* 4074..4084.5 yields 0.009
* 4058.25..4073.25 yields 0.023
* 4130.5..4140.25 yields -0.061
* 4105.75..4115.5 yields -0.031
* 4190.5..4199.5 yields -0.046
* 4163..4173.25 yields -0.069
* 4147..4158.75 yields -0.071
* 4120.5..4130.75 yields -0.066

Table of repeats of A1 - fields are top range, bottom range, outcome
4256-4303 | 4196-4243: 0.93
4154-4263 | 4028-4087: 1.00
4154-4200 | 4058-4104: 1.05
